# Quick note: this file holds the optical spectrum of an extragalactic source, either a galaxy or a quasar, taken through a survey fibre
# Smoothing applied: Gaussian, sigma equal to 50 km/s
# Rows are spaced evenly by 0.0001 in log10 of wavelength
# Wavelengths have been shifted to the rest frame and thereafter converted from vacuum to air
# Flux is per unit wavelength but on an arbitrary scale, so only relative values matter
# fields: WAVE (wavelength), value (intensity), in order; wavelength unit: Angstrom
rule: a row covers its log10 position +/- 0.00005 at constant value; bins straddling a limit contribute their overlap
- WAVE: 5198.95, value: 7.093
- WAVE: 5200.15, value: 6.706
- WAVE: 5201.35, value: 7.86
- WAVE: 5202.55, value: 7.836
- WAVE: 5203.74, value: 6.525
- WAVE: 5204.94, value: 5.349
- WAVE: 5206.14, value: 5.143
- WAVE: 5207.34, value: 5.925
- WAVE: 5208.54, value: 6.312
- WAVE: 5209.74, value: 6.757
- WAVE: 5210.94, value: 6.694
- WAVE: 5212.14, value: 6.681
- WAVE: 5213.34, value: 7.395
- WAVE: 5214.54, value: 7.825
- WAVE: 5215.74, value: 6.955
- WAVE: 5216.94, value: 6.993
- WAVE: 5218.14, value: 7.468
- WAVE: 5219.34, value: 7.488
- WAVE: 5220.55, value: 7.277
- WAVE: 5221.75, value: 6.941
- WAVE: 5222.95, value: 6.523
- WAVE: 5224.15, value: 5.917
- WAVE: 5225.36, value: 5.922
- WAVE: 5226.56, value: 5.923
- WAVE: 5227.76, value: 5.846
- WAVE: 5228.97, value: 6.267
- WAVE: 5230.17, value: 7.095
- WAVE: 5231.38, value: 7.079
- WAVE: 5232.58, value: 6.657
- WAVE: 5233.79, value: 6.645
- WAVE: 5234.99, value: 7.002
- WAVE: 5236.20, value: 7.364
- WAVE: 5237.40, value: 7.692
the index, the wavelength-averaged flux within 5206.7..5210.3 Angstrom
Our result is 6.31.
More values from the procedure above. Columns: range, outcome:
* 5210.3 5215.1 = 7.14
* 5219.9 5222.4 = 7.09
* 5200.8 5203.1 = 7.84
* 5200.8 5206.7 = 6.54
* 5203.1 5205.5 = 6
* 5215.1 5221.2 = 7.24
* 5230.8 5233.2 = 6.86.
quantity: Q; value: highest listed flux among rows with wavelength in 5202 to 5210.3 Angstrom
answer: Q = 7.836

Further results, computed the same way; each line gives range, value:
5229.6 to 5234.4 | 7.095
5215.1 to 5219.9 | 7.488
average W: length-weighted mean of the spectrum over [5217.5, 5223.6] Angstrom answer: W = 7.13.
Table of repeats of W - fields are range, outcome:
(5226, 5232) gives 6.45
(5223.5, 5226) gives 5.93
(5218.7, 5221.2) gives 7.36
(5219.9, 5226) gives 6.51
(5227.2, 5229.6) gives 6.07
